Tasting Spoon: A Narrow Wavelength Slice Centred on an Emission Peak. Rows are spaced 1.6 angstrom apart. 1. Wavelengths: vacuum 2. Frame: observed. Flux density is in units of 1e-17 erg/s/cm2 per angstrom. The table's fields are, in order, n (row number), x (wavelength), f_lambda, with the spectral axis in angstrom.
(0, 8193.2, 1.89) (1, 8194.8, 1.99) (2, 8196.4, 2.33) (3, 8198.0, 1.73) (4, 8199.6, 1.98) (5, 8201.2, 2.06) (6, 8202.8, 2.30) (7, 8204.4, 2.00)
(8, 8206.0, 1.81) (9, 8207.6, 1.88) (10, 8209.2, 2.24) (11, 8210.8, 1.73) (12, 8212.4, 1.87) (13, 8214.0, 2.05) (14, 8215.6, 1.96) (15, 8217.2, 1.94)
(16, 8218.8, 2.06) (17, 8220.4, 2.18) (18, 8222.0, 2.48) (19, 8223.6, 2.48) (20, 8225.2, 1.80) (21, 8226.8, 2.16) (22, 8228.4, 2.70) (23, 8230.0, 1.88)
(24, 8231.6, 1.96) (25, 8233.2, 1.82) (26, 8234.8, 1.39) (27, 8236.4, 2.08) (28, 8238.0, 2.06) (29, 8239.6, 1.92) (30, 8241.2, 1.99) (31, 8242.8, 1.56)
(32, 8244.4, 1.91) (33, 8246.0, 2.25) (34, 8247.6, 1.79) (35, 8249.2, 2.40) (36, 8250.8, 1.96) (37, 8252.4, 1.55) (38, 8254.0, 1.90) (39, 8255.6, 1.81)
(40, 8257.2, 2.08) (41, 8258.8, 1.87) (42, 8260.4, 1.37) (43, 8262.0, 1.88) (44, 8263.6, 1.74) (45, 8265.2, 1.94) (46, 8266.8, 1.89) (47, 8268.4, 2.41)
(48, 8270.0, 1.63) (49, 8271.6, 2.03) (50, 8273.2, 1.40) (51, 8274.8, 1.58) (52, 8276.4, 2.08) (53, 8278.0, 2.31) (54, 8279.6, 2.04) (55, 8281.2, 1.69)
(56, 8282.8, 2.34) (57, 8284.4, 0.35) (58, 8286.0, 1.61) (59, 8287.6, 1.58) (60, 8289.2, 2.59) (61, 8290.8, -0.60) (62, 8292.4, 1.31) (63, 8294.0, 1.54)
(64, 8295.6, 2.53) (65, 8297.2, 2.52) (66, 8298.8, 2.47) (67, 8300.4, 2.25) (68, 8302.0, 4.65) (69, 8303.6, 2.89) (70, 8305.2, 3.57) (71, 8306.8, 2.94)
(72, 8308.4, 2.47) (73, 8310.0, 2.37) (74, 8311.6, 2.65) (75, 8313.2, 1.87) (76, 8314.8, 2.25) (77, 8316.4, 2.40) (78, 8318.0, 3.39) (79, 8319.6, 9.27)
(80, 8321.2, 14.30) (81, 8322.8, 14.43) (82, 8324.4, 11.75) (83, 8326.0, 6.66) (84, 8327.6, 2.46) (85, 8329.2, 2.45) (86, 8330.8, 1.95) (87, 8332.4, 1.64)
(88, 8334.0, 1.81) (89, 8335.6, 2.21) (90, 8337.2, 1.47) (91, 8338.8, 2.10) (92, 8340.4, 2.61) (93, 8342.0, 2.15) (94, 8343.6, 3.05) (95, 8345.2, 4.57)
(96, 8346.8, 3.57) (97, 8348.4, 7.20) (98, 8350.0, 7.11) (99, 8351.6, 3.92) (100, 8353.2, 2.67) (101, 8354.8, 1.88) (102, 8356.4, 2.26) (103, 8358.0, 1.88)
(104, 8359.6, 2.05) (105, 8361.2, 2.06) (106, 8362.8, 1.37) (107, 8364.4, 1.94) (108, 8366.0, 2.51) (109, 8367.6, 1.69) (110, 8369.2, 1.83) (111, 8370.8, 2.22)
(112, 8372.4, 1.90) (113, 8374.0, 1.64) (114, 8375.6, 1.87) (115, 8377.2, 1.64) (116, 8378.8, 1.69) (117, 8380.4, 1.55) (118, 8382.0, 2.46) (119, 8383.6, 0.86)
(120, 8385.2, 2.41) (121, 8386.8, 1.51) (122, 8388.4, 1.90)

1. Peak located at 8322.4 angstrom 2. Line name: Halpha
